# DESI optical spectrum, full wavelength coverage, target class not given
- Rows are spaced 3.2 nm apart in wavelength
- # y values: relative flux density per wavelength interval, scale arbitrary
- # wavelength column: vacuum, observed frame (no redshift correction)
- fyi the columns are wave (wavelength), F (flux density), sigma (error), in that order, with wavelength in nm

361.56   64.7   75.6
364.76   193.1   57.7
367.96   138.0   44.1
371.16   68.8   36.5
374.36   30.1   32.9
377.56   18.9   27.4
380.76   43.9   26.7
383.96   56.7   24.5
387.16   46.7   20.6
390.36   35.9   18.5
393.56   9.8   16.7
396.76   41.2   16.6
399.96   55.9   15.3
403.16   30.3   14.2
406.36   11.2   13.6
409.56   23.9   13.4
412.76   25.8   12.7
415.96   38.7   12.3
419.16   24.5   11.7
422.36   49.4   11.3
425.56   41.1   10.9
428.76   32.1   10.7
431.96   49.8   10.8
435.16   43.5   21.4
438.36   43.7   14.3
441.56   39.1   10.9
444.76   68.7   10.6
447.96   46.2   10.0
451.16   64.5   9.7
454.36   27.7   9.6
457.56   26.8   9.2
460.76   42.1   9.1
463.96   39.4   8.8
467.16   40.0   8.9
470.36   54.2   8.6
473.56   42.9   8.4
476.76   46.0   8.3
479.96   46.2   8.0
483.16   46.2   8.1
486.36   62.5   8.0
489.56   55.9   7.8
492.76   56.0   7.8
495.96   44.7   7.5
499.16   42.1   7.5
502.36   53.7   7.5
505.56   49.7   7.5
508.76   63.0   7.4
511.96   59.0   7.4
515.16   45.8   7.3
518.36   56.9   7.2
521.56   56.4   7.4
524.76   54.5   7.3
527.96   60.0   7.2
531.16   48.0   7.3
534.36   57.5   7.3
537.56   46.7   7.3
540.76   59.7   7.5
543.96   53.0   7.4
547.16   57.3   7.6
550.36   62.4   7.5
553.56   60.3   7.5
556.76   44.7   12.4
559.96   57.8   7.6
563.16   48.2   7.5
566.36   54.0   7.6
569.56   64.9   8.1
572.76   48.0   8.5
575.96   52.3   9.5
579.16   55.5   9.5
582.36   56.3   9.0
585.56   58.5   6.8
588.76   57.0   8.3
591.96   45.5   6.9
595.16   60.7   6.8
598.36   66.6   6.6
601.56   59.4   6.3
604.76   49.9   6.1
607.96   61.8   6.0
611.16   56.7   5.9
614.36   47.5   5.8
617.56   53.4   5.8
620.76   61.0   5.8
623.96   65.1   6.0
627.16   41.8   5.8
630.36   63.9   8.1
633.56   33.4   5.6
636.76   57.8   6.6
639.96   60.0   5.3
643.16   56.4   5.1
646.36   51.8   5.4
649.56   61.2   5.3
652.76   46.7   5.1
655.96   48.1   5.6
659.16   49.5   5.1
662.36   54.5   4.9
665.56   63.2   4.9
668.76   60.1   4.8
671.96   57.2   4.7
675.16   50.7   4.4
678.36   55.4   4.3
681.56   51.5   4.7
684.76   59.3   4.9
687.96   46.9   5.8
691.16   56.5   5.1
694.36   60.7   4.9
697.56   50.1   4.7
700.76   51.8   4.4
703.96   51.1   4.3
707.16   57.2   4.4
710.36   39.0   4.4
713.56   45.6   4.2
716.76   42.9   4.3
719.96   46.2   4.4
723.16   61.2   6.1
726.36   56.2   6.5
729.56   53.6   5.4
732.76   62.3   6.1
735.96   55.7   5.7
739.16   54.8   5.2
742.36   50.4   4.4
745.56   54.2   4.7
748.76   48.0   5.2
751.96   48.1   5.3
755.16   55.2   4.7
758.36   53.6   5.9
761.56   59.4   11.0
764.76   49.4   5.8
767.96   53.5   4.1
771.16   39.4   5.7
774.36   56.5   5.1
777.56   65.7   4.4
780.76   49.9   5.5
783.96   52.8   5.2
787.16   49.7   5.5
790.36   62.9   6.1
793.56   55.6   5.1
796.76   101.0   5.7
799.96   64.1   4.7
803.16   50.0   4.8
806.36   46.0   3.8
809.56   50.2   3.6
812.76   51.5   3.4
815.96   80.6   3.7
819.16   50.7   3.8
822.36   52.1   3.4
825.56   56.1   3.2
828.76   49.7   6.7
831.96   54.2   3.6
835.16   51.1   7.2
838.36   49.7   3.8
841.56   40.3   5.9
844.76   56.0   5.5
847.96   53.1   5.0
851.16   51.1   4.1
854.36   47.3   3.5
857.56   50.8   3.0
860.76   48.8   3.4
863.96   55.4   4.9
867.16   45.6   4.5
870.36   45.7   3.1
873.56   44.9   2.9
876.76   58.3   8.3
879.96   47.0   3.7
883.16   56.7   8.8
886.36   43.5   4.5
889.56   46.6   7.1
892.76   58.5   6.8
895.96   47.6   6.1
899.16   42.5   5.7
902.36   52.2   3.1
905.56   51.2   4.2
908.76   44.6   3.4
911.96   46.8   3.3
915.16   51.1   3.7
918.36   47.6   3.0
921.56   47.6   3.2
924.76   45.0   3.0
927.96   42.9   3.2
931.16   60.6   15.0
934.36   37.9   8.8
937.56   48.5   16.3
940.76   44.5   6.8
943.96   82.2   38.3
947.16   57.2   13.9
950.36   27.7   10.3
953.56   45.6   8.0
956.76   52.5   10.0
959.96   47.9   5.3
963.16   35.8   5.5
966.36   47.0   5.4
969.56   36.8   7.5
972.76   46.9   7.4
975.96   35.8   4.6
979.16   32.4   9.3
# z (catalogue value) 0.214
